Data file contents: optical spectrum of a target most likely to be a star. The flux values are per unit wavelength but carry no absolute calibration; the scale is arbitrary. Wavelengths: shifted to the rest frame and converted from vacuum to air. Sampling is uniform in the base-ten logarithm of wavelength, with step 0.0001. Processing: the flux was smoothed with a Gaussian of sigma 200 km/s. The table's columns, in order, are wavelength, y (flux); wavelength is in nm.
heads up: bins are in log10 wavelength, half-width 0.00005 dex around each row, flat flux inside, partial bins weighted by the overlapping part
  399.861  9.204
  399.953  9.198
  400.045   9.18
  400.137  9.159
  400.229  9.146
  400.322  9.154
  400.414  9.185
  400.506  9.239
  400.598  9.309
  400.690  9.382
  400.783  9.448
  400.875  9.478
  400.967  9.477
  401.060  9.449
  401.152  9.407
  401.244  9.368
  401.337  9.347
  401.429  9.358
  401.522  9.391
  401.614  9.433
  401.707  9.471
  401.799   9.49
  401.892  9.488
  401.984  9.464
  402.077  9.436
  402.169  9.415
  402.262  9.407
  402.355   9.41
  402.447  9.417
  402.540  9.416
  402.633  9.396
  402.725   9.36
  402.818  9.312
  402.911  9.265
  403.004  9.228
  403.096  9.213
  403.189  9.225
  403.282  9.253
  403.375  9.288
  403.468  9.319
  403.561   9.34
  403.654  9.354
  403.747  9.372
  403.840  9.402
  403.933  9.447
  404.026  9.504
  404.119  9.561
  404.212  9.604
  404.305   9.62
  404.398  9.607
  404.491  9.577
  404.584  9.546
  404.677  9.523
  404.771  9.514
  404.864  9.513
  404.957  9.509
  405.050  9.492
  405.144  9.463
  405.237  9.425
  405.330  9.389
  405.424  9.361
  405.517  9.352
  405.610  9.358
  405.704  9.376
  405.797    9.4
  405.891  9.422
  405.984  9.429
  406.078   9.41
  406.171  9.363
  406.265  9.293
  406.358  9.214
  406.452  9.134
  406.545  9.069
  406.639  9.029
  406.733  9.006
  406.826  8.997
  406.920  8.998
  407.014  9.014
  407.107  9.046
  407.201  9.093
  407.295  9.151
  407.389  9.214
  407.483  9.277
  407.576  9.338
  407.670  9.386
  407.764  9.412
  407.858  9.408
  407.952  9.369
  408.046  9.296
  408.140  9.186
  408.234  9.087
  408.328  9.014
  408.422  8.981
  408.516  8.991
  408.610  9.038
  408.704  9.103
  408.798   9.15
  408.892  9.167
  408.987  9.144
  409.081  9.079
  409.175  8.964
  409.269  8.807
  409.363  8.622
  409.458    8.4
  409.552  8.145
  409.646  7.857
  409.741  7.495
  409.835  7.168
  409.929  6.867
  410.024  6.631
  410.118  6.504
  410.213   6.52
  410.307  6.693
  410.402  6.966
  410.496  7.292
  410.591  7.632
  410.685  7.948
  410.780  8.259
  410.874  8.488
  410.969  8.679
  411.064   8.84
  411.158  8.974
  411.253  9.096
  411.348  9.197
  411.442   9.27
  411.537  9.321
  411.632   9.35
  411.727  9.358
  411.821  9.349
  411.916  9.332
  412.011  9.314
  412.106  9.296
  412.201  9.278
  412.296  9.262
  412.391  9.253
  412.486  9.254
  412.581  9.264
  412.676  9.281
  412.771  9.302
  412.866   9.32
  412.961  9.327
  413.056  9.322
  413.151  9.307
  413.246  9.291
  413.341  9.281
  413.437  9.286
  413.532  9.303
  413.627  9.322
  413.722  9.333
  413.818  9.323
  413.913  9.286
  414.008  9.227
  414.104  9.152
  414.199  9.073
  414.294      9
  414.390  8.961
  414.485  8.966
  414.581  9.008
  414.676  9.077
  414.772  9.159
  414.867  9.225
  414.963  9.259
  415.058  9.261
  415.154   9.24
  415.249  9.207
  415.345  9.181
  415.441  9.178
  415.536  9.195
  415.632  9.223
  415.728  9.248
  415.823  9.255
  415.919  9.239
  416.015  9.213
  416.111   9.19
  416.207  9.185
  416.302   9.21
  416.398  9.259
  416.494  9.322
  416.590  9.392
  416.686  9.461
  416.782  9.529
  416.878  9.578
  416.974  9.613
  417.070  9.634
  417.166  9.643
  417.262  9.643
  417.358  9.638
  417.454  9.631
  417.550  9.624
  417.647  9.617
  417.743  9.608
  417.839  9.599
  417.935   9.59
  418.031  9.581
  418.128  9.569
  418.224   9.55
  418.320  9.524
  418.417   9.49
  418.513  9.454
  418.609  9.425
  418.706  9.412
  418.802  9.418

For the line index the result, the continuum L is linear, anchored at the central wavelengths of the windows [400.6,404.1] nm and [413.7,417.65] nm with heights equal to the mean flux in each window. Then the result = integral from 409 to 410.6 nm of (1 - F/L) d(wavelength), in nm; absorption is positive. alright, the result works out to 0.29 nm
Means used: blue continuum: 9.38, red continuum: 9.3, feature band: 7.66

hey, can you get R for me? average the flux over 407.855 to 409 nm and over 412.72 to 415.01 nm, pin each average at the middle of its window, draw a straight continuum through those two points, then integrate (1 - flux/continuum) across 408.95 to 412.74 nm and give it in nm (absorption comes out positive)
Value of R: 0.29 nm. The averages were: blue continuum 9.13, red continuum 9.21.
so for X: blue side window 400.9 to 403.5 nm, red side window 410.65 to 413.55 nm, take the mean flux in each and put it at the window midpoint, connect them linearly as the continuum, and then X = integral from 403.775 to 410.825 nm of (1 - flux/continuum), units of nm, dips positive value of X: 0.28 nm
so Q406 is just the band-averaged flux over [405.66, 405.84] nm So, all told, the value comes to 9.41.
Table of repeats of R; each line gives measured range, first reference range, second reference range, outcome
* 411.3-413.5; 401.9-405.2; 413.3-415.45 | -0.02 nm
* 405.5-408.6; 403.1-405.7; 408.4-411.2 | -0.15 nm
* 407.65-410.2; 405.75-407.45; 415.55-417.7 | 0.19 nm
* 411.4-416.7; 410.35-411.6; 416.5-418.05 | -0.14 nm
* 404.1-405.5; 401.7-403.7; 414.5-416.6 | -0.03 nm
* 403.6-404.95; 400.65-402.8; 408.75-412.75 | -0.05 nm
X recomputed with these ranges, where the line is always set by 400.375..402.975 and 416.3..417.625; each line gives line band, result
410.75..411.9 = 0.05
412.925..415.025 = 0.06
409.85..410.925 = 0.25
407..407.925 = 0.02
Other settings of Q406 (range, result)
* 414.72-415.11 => 9.22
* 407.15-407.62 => 9.21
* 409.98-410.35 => 6.59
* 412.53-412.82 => 9.29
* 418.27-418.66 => 9.47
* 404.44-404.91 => 9.53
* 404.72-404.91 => 9.48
